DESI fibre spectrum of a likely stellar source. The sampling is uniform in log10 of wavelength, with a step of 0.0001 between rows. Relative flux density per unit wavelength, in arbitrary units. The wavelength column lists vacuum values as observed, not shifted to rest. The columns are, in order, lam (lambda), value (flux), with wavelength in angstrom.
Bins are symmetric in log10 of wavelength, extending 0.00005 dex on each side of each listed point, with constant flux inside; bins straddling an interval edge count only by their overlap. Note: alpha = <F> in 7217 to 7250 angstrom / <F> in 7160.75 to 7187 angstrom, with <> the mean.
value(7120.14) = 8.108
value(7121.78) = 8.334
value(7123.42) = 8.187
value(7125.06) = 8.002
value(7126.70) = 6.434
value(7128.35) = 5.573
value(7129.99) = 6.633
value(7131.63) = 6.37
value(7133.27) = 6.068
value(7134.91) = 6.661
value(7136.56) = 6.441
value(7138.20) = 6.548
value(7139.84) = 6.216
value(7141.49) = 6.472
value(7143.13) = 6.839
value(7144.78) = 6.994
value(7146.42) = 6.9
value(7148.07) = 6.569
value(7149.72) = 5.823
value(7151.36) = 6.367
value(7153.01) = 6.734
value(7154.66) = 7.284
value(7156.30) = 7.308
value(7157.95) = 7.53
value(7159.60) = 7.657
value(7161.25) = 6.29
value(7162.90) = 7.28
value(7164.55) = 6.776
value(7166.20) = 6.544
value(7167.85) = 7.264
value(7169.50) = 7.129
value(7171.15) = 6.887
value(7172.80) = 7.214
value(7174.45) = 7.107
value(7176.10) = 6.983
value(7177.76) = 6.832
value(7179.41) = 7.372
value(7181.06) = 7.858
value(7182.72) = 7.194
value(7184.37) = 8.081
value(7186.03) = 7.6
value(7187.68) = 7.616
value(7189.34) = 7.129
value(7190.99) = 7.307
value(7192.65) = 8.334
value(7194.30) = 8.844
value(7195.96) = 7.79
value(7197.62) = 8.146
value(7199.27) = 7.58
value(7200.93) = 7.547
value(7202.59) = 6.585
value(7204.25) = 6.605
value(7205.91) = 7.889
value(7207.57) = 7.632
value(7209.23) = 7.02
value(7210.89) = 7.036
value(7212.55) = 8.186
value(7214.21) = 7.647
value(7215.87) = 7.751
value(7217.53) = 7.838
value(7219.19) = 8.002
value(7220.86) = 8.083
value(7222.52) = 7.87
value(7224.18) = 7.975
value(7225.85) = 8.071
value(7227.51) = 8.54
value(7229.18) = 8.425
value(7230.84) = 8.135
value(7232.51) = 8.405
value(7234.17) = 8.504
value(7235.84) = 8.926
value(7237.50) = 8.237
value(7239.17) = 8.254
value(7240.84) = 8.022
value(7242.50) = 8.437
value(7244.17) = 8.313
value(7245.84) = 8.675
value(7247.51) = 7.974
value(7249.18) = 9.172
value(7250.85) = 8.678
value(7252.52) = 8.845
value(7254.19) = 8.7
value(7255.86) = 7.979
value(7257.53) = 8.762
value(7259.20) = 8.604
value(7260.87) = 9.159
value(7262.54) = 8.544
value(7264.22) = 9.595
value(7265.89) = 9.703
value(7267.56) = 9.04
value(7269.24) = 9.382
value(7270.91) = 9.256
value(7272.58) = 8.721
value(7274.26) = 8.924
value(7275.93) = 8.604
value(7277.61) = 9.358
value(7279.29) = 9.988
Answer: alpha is 1.2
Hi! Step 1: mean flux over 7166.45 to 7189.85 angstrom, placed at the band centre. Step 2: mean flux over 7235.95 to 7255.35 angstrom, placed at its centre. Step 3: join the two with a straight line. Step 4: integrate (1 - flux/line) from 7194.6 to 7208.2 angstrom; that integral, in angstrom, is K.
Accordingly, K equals 0.31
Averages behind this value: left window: 7.29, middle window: 7.52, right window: 8.49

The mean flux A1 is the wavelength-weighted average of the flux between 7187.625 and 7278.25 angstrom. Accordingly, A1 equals 8.27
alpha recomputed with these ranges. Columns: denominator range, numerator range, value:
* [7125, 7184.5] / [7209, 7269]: 1.23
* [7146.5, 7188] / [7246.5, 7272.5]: 1.26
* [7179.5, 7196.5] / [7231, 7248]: 1.08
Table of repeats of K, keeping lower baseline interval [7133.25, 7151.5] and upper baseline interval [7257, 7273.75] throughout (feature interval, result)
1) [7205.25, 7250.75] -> 1.0 angstrom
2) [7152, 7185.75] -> -0.5 angstrom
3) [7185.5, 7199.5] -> -0.5 angstrom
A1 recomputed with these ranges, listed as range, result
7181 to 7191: 7.53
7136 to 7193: 7.04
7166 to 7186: 7.24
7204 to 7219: 7.57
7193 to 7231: 7.79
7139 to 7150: 6.58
